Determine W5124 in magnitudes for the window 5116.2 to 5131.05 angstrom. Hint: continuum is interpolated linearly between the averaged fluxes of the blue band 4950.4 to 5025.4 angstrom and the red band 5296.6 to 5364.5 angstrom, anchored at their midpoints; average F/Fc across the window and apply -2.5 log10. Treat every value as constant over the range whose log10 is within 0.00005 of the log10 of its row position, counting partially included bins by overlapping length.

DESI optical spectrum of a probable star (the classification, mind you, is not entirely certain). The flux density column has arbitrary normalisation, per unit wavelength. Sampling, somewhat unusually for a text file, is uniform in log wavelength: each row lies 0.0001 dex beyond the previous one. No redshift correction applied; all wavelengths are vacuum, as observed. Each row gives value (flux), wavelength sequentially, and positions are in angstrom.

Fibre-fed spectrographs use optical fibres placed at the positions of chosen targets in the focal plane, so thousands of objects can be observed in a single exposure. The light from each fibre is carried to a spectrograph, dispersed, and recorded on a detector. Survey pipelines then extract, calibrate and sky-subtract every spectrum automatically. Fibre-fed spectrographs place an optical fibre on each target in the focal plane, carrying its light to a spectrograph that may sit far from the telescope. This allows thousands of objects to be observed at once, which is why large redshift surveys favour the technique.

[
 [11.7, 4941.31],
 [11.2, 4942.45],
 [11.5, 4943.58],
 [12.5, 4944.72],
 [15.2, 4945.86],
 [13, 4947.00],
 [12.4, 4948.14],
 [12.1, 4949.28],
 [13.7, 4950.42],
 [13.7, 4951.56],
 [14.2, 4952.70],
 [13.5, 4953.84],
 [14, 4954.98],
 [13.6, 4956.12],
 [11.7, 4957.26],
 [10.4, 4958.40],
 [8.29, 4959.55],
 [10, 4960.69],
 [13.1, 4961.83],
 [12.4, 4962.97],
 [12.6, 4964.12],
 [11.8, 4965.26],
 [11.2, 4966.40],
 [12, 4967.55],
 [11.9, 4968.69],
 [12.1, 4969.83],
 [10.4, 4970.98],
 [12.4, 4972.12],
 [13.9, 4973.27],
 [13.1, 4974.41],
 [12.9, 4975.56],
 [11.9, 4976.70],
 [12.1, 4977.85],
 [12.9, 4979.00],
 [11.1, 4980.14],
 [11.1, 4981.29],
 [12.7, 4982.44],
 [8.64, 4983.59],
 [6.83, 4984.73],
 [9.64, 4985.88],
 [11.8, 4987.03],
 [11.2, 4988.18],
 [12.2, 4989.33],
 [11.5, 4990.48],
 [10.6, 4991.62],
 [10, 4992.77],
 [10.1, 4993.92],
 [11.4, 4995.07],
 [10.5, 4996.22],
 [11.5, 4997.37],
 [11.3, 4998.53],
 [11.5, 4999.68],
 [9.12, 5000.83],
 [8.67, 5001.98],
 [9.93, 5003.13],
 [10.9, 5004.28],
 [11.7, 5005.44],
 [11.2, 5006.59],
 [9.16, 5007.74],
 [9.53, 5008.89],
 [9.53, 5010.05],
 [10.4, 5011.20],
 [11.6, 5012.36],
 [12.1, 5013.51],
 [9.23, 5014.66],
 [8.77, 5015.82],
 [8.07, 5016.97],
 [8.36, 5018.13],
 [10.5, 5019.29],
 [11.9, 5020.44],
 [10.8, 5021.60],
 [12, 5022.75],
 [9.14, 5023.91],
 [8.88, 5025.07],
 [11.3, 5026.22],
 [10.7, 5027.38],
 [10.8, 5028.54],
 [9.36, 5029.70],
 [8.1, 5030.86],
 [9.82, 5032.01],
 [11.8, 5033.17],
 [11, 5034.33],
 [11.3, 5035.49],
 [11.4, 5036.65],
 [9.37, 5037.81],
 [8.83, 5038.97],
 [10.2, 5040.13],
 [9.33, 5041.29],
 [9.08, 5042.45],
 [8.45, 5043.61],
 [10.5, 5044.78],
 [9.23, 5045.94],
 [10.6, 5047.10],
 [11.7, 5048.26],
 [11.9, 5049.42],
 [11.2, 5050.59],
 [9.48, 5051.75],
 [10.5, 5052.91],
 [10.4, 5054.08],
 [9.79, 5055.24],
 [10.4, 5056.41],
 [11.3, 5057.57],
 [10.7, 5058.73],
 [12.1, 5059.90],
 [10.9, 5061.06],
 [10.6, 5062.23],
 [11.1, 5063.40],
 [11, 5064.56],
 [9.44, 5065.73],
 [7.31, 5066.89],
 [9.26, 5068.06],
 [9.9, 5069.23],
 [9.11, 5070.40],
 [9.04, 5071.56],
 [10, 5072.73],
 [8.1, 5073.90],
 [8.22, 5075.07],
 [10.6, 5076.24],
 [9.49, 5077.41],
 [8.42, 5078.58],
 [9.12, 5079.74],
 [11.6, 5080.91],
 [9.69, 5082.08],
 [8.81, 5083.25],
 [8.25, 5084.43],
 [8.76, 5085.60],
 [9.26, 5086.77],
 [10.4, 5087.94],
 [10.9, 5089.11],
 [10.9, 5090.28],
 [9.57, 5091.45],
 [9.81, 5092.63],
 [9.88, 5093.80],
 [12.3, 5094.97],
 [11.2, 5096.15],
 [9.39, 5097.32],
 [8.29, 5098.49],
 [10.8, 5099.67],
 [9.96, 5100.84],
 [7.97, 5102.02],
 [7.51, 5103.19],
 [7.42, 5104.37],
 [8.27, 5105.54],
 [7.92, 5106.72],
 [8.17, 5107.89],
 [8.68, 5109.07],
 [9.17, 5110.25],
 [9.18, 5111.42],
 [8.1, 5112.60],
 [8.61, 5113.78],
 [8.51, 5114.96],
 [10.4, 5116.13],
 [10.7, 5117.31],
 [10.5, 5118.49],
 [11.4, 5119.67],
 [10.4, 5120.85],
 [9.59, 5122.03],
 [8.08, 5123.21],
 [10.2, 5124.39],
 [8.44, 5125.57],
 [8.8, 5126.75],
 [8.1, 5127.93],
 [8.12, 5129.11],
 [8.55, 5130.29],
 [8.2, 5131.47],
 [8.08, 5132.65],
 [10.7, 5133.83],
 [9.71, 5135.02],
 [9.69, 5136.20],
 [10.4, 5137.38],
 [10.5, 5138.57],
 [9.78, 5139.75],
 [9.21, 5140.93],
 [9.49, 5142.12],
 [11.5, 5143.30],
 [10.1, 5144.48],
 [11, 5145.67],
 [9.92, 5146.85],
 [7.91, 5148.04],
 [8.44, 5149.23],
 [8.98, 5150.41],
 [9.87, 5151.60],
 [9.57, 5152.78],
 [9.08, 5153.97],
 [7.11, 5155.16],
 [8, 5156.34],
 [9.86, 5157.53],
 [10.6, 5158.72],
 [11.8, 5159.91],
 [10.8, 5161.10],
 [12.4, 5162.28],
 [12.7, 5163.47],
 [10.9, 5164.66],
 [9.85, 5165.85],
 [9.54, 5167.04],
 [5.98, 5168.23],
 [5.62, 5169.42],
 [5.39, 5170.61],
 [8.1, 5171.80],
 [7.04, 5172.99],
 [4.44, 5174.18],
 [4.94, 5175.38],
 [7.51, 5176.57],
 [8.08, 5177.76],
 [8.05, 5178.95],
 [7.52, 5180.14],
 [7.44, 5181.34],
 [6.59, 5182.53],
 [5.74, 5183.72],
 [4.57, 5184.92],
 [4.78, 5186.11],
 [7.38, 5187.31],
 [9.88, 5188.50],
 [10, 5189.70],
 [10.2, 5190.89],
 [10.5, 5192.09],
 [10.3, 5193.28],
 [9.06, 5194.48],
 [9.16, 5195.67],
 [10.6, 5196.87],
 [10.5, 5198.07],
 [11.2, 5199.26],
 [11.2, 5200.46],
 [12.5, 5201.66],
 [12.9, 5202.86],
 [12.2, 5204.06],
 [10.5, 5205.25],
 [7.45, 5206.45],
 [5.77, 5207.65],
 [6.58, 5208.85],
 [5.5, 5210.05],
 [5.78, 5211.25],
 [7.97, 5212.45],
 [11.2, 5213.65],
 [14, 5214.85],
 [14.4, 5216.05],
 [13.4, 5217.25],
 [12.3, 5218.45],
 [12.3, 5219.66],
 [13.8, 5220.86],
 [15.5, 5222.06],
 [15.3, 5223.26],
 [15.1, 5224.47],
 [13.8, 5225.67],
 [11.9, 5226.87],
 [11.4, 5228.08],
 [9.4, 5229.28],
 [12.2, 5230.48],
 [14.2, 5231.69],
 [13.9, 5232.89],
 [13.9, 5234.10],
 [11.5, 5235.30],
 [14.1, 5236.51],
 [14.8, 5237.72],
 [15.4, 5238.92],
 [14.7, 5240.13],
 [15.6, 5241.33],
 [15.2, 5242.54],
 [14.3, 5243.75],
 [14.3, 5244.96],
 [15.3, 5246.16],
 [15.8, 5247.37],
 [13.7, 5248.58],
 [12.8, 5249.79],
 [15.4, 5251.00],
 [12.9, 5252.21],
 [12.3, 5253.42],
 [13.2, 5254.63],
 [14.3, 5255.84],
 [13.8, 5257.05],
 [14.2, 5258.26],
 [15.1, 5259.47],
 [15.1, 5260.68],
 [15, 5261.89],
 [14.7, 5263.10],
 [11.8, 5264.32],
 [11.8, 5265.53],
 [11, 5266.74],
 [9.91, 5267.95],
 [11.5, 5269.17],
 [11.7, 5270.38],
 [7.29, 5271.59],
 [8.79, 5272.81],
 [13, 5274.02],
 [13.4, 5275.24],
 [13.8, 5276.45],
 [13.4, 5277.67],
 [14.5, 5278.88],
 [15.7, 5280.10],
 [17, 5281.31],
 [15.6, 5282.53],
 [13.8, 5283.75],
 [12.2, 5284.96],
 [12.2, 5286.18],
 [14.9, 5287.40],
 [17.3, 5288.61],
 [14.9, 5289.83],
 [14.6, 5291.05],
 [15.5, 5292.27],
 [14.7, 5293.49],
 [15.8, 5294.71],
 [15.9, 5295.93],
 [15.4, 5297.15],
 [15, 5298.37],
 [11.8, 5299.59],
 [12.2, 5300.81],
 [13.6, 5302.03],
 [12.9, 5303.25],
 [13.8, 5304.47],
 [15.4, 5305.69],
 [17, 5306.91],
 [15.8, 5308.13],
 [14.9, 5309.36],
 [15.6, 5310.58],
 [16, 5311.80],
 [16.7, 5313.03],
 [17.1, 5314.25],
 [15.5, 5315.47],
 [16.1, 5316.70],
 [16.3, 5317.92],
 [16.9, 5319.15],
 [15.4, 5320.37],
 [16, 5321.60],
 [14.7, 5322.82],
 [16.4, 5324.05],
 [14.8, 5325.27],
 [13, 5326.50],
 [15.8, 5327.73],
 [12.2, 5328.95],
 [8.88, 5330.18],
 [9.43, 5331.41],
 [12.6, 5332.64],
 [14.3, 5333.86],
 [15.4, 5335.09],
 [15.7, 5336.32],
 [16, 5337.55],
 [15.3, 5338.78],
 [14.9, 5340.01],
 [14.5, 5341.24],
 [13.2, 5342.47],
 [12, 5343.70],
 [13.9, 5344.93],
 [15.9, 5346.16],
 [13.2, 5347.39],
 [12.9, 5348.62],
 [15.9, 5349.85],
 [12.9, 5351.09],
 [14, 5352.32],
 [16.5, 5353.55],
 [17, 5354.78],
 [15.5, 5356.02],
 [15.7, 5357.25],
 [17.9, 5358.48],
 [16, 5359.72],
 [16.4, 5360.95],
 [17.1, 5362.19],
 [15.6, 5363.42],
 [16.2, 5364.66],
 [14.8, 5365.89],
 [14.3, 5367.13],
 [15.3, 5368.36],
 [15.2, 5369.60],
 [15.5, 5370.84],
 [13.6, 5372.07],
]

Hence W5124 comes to 0.31 mag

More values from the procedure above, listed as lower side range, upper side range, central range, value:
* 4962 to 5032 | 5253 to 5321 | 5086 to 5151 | 0.28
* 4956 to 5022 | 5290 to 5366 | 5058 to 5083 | 0.21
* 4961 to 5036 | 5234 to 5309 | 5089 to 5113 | 0.28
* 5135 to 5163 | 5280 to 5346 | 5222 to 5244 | -0.12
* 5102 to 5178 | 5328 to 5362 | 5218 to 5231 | -0.16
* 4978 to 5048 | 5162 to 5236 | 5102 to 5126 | 0.12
